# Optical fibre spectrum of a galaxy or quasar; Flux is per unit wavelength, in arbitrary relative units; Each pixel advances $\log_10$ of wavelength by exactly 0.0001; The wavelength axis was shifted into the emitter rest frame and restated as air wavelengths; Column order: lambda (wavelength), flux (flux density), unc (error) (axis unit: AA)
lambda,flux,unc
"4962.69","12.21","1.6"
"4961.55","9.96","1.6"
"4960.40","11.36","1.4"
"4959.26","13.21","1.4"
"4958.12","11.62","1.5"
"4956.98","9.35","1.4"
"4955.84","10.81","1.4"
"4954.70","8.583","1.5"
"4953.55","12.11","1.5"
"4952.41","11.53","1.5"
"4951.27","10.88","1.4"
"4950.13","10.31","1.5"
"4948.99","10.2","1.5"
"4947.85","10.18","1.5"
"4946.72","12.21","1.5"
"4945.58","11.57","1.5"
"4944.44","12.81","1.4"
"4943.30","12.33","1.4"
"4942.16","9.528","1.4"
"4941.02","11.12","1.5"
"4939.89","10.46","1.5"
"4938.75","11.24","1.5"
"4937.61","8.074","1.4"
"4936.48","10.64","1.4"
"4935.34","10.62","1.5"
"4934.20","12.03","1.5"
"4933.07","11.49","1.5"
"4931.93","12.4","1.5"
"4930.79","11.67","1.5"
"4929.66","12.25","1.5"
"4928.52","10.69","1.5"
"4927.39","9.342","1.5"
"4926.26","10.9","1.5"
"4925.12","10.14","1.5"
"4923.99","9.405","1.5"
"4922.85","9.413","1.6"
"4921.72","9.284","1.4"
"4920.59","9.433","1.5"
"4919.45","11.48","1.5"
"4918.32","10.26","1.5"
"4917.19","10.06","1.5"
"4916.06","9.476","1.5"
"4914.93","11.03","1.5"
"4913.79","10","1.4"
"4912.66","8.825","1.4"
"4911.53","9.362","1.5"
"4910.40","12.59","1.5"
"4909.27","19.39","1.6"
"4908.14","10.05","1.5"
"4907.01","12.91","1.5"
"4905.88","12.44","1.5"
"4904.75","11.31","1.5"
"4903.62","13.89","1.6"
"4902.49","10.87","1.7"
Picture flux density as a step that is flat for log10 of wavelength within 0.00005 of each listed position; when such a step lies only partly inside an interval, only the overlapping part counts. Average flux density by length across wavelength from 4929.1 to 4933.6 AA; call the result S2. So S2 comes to 11.9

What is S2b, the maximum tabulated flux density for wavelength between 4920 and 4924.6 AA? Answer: 9.433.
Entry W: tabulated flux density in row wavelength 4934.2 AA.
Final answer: 12.03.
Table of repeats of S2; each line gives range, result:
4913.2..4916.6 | 10.1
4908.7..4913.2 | 12.6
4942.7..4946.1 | 12.2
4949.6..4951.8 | 10.6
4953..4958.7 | 10.5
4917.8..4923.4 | 9.98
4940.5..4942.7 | 10.3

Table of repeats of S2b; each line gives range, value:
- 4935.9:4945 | 12.81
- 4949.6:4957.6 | 12.11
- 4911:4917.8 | 11.03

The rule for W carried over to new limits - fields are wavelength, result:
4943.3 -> 12.33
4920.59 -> 9.433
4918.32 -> 10.26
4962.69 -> 12.21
